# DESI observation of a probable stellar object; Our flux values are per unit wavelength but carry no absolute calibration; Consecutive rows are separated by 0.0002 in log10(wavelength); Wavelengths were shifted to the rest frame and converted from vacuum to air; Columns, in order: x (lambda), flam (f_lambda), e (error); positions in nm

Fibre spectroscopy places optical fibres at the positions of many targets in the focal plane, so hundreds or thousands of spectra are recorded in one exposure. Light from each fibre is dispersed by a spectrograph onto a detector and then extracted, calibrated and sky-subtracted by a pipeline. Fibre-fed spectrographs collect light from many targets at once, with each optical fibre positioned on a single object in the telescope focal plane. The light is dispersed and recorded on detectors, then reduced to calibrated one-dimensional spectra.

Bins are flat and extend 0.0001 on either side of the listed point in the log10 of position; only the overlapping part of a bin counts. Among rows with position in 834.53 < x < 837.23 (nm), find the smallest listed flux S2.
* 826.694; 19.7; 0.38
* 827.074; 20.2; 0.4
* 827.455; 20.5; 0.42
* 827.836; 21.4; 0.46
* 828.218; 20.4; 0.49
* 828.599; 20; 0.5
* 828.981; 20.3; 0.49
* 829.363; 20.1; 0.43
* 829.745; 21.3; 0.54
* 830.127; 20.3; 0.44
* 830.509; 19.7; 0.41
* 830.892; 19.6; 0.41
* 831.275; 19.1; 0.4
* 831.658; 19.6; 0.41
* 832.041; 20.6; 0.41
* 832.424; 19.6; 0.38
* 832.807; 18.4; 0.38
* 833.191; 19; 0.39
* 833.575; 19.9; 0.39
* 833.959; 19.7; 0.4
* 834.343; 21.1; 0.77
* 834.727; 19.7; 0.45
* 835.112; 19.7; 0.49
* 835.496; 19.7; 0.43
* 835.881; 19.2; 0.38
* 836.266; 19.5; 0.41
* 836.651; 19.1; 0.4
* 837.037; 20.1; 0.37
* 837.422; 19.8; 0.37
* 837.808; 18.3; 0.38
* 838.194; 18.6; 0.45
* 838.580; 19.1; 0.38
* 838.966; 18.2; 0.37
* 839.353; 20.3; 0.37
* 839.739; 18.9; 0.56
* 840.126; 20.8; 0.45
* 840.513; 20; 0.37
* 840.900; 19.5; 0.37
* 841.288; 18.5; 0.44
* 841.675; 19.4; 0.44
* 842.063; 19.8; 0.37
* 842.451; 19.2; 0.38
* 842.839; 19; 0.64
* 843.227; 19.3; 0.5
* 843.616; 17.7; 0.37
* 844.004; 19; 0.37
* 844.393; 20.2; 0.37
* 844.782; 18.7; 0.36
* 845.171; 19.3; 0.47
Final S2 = 19.1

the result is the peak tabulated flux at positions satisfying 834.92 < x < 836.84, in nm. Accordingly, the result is 19.7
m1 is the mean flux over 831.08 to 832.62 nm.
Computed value 19.7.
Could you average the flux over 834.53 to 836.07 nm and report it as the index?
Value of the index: 19.6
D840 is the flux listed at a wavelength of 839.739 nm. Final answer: 18.9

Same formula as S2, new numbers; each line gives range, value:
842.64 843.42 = 19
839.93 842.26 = 18.5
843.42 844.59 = 17.7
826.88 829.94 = 20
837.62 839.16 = 18.2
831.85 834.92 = 18.4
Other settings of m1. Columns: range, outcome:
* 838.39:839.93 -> 19.1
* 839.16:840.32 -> 20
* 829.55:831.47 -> 20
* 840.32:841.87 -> 19.3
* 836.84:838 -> 19.4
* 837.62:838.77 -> 18.7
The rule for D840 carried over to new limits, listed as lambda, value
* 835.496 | 19.7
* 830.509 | 19.7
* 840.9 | 19.5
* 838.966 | 18.2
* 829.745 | 21.3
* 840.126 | 20.8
